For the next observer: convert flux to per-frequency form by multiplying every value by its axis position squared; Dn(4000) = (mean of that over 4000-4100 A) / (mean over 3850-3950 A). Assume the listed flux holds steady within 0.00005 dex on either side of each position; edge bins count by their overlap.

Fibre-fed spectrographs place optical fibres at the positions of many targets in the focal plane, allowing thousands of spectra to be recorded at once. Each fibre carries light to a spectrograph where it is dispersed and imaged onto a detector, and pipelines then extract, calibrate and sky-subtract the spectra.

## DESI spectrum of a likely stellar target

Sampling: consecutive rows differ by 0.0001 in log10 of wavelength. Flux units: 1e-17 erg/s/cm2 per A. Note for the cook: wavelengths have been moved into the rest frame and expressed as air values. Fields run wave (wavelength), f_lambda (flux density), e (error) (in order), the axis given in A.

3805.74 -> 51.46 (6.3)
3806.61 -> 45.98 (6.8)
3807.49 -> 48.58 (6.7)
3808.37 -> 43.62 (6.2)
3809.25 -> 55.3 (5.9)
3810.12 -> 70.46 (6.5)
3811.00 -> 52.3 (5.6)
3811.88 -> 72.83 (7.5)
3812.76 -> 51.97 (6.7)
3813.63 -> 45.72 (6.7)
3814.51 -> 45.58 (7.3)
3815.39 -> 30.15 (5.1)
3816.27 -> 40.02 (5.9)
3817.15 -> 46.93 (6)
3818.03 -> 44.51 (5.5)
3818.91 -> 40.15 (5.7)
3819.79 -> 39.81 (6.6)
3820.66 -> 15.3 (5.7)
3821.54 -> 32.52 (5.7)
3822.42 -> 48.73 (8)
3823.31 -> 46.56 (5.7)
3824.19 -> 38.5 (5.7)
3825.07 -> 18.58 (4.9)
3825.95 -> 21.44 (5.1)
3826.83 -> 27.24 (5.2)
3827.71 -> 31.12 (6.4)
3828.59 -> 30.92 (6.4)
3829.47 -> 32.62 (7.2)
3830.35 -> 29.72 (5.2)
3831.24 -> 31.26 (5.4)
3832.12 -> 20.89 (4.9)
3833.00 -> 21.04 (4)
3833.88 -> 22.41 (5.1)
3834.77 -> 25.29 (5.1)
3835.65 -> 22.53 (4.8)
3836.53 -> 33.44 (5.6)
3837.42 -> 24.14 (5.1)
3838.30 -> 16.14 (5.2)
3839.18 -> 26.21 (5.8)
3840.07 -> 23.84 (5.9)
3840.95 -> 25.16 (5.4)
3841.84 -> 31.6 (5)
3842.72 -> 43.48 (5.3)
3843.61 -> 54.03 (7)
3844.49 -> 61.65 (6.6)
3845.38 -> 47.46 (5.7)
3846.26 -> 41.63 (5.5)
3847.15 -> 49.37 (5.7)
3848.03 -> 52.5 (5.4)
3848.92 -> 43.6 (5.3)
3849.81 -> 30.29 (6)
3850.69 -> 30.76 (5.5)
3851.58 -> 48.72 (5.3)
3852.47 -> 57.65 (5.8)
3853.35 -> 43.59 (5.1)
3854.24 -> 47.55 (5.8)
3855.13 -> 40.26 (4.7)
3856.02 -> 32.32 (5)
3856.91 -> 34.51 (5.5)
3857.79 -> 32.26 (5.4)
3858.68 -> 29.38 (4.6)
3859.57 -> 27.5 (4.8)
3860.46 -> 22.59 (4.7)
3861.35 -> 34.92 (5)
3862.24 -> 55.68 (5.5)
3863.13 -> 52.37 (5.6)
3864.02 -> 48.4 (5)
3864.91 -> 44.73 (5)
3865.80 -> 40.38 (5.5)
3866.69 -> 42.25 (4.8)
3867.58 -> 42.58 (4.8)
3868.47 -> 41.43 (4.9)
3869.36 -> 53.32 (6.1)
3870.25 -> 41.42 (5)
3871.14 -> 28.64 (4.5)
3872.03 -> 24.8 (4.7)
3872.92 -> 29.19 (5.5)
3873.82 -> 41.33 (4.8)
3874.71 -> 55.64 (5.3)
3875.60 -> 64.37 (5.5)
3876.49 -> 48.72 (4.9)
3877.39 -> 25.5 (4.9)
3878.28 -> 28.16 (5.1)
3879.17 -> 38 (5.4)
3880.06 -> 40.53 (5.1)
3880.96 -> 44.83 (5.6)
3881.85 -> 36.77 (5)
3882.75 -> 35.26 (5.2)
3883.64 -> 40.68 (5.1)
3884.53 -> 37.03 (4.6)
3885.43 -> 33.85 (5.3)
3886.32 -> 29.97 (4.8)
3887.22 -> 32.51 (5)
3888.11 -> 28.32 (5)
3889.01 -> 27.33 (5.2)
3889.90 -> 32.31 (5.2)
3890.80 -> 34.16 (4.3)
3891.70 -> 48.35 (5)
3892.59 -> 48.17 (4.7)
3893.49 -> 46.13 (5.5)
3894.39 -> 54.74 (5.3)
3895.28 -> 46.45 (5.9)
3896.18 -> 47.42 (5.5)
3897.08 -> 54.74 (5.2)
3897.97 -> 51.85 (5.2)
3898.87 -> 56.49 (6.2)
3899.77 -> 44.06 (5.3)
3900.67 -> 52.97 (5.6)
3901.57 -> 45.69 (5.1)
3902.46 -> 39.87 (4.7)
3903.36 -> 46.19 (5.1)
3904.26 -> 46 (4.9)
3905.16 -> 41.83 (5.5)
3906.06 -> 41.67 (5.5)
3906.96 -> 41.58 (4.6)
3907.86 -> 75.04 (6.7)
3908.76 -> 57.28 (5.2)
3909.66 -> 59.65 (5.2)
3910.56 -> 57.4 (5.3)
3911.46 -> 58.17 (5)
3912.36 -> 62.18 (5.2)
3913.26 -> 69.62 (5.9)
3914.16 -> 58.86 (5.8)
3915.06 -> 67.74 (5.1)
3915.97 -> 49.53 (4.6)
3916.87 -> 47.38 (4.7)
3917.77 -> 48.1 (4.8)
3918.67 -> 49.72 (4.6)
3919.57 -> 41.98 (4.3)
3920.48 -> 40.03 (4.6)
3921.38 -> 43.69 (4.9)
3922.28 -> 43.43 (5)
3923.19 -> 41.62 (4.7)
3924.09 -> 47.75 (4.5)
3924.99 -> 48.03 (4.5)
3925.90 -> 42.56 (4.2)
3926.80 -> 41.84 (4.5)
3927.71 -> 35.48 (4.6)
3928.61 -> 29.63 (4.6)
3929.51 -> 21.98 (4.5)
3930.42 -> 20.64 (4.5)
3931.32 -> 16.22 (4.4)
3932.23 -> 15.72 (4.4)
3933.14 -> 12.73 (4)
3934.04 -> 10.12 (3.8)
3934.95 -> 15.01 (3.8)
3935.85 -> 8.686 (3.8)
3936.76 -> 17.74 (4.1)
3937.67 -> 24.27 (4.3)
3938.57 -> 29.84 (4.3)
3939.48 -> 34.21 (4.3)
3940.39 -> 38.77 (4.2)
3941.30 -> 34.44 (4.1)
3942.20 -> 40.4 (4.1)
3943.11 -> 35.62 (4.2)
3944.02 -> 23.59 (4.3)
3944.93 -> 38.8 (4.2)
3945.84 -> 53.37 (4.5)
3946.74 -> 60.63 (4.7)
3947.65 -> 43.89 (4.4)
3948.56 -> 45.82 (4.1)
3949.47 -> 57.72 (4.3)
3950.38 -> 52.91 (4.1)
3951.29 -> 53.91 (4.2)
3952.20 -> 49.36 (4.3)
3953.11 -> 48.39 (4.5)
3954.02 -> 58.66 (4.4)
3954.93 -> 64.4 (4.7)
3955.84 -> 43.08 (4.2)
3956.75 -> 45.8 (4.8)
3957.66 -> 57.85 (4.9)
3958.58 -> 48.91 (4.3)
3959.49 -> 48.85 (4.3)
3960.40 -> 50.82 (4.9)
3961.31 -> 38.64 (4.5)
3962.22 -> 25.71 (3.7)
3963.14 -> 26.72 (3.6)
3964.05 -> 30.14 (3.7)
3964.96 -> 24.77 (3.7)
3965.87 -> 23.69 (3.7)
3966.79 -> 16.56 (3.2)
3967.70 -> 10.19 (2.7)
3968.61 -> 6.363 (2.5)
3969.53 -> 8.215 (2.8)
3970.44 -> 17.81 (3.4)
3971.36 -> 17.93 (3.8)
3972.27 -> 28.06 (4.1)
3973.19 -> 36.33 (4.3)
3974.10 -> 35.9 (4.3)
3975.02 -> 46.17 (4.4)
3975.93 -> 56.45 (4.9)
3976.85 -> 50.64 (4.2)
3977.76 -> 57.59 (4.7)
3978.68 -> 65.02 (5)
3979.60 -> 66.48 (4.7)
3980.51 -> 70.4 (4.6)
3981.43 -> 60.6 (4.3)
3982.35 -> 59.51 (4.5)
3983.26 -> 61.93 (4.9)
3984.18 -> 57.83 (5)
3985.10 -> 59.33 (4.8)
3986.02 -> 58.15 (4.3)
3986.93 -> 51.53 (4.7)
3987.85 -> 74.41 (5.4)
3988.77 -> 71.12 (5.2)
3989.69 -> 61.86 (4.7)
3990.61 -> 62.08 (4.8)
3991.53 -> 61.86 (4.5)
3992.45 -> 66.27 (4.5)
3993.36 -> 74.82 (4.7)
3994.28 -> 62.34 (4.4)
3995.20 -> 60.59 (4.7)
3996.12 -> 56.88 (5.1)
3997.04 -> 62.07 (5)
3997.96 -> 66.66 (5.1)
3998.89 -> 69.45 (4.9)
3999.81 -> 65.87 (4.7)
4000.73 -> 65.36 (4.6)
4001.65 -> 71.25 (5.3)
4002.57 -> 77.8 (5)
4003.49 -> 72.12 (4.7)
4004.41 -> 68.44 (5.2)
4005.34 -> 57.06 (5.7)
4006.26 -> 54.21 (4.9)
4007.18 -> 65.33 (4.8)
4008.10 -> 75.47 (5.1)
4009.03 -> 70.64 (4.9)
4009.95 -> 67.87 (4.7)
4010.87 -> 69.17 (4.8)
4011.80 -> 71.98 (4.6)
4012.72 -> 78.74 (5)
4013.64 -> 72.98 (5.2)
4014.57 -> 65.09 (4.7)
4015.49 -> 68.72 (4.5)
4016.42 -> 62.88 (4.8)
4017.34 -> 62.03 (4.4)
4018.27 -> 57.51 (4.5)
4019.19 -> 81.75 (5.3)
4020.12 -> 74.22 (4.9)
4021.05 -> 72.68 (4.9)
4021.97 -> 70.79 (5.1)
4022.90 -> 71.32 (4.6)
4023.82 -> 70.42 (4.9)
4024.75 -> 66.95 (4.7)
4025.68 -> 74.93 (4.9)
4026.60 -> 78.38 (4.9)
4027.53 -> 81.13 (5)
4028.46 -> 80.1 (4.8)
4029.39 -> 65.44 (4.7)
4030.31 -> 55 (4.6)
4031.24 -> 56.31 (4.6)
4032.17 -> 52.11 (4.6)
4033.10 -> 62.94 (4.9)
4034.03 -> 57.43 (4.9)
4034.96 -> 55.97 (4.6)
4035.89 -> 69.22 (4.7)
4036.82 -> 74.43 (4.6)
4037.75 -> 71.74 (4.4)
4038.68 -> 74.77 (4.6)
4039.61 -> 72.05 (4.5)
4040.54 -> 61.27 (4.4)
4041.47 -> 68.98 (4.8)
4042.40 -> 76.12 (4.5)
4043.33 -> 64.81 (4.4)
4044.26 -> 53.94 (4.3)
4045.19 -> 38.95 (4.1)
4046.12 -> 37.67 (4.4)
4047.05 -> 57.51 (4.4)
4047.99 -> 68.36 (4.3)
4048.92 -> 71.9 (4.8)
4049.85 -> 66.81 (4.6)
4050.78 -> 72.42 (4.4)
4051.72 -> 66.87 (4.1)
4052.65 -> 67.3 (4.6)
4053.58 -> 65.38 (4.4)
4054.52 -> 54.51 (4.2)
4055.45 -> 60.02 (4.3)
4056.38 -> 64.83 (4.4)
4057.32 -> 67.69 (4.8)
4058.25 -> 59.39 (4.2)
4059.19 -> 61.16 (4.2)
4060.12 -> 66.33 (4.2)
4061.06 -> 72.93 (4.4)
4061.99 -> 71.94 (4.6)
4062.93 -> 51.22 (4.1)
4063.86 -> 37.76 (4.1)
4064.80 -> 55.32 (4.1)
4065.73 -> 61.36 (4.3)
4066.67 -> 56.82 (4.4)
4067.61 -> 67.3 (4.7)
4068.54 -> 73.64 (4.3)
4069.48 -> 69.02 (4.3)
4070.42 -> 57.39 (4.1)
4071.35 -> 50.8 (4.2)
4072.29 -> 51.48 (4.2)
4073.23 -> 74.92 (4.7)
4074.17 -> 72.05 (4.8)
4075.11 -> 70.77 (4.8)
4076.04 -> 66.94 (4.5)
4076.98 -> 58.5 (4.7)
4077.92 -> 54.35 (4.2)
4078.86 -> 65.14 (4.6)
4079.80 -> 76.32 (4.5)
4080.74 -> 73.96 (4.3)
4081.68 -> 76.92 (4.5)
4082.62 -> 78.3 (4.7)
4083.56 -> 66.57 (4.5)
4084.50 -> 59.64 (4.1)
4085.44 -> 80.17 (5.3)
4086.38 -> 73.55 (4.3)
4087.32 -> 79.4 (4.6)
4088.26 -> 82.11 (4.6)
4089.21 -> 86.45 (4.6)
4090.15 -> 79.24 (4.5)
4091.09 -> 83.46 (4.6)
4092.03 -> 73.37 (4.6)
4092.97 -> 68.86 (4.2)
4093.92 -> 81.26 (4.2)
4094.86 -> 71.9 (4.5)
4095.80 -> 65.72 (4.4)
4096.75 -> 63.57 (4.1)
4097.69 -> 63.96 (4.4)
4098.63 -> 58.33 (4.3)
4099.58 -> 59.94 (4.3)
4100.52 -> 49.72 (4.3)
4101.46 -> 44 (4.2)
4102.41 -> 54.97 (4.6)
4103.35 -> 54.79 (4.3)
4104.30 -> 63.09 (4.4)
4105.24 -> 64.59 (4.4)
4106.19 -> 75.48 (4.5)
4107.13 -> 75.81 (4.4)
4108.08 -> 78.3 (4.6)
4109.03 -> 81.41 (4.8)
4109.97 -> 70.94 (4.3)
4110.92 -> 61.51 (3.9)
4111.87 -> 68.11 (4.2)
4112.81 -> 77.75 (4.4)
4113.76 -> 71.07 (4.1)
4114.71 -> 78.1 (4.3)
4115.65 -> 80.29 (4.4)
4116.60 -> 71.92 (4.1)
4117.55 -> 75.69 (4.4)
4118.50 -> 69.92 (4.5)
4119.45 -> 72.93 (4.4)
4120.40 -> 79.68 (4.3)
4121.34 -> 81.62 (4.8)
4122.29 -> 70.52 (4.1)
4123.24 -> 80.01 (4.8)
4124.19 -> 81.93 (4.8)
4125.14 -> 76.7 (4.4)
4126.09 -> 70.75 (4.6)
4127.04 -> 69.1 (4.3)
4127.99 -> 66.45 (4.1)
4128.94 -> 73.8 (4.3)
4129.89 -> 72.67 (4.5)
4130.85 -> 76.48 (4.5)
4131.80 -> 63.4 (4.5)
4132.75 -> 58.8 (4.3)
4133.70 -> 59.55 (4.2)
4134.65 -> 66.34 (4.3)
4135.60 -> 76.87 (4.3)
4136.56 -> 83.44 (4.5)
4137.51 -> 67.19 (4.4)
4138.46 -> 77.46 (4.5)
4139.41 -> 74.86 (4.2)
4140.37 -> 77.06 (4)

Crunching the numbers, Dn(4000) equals 1.76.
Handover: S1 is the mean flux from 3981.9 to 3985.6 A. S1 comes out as 59.6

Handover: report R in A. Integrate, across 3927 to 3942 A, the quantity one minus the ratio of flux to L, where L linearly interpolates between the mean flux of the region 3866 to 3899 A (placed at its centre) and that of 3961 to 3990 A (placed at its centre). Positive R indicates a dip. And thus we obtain 6.6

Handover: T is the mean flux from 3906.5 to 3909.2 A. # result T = 57.9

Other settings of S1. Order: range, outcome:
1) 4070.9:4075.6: 64.1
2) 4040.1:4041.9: 65.1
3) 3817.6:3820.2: 41.5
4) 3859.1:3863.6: 38.6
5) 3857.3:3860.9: 28.1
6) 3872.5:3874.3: 35.6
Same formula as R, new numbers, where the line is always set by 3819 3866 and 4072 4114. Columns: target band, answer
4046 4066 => 0.6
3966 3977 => 5.4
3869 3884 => 0.1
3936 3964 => 4.2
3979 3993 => -2.1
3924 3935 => 4.6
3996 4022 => -4.6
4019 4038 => -2.5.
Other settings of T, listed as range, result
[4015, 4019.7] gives 66.6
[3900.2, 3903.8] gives 46.2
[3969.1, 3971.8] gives 14.7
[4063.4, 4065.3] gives 46.9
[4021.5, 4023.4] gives 71.4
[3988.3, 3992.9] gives 64.6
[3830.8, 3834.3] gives 24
